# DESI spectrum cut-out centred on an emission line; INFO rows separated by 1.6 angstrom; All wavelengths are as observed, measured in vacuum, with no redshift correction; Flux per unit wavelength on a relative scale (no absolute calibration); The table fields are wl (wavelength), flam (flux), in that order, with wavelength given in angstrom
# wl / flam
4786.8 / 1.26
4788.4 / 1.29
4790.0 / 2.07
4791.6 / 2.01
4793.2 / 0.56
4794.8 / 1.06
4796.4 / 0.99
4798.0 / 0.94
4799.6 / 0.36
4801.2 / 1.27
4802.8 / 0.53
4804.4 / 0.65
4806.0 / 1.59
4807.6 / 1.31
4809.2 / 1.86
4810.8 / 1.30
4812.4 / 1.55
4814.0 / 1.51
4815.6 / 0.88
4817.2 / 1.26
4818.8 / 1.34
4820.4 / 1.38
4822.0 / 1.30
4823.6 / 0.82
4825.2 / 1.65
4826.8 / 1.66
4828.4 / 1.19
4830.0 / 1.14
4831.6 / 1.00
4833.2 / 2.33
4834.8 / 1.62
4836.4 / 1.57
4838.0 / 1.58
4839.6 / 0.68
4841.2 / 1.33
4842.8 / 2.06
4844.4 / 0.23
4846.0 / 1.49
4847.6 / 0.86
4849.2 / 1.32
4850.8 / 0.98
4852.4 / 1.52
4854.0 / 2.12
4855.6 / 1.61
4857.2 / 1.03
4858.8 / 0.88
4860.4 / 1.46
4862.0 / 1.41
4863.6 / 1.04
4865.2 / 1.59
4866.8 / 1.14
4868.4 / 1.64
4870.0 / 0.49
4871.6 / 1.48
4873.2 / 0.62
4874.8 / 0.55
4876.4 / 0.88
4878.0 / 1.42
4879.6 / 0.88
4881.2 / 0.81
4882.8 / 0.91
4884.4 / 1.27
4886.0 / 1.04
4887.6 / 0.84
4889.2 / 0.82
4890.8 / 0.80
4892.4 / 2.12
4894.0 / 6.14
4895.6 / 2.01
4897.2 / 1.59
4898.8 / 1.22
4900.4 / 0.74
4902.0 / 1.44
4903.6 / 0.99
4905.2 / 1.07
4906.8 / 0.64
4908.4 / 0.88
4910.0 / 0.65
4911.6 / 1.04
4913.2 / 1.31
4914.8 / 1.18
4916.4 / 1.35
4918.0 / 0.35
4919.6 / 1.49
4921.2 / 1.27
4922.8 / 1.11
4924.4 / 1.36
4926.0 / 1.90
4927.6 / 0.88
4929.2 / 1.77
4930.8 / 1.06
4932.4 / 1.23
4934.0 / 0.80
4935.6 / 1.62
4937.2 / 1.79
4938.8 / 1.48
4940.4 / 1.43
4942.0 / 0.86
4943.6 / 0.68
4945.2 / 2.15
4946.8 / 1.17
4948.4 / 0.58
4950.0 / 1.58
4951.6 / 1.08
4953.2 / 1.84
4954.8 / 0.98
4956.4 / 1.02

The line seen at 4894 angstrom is H-gamma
